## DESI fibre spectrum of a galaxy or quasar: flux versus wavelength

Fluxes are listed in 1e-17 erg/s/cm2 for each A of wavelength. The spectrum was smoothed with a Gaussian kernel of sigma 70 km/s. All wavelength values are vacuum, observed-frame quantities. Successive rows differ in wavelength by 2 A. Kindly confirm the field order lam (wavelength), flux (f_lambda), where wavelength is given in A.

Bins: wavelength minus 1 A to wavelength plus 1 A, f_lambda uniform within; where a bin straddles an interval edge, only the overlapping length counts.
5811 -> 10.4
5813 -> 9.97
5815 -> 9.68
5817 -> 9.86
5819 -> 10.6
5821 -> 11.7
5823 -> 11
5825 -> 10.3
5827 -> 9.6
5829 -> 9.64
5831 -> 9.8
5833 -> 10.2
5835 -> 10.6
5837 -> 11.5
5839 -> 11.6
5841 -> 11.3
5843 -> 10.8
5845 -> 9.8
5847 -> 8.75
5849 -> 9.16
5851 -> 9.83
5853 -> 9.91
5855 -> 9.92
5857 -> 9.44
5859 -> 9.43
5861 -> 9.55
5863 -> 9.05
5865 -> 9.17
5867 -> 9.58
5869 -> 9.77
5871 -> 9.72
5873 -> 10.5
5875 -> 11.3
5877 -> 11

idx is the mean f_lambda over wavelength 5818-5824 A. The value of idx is 11.1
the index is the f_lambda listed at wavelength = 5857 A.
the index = 9.44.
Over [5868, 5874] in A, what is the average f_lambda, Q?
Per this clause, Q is 10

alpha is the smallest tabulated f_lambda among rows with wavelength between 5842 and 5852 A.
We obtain 8.75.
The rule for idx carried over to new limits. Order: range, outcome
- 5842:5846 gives 10.3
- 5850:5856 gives 9.89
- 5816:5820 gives 10.2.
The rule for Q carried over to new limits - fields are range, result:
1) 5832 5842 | 11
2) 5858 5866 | 9.3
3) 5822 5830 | 10.1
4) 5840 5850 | 9.96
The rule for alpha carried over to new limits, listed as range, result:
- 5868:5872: 9.72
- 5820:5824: 11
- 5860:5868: 9.05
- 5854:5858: 9.44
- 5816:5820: 9.86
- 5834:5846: 9.8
